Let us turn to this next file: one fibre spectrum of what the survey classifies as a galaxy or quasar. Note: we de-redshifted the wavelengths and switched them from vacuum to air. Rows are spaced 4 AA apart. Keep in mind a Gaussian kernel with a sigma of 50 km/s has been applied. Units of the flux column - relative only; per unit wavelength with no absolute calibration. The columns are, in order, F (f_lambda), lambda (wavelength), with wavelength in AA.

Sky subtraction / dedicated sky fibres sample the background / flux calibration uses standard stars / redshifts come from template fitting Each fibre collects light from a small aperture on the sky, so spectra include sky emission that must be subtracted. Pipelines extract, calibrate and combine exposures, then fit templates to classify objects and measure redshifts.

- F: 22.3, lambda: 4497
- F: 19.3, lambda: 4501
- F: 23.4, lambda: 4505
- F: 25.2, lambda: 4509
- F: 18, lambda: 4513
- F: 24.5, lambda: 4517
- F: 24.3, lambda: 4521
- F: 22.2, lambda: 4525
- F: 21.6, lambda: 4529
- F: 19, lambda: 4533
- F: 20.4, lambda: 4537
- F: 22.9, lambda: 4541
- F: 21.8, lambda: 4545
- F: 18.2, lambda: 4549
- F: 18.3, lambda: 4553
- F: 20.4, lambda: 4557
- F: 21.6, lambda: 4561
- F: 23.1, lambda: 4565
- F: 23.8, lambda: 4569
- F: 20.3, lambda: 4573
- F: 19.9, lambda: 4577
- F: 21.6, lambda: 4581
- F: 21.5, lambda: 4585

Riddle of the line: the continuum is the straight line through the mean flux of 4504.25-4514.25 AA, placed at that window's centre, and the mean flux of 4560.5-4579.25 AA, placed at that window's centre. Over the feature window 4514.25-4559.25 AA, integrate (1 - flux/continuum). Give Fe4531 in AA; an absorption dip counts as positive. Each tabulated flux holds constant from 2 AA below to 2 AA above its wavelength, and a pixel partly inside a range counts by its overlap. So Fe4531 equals 1.9 AA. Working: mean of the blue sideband 22.4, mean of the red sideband 21.7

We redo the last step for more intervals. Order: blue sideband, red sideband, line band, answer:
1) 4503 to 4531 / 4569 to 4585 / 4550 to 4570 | 0.4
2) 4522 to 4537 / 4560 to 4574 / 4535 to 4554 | 1.0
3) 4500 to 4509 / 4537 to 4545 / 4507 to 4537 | 0.3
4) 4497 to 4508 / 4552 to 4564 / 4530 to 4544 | 0.1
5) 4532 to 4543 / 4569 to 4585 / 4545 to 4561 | 1.0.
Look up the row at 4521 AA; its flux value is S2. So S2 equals 24.3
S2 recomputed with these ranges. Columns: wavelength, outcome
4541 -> 22.9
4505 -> 23.4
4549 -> 18.2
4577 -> 19.9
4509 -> 25.2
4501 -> 19.3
